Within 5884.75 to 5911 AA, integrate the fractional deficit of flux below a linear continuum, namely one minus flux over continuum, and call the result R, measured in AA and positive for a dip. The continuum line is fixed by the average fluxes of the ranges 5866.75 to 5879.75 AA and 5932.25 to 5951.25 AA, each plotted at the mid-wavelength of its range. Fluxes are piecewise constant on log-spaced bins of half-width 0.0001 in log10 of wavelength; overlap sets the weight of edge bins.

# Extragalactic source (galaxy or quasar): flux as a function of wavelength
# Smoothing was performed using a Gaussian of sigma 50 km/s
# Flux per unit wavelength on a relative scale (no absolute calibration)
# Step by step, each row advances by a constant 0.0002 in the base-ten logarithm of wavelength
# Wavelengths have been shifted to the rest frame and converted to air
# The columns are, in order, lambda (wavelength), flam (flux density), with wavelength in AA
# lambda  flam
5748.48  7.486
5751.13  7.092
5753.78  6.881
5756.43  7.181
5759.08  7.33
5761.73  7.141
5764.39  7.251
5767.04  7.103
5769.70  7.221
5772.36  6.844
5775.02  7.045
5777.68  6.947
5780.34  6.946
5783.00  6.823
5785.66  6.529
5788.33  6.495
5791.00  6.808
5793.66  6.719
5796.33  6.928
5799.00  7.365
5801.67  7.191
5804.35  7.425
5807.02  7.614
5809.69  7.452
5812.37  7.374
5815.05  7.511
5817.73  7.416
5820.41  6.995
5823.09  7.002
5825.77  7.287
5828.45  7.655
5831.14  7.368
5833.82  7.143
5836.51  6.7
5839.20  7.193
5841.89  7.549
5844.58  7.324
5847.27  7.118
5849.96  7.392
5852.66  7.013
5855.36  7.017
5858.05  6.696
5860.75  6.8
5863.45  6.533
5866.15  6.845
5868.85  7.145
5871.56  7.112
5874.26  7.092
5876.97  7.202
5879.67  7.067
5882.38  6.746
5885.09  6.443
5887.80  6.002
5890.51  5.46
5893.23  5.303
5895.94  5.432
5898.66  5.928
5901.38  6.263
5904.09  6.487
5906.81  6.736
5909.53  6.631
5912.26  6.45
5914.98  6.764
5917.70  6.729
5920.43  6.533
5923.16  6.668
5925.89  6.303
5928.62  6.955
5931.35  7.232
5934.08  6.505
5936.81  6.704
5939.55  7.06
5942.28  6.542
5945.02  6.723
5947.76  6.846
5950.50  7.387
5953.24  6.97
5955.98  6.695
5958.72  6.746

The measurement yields 3.56 AA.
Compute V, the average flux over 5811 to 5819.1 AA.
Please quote 7.42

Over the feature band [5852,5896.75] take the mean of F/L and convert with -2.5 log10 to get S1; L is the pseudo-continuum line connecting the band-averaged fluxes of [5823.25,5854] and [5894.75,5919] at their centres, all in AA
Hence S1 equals 0.03 mag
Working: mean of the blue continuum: 7.24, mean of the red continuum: 6.39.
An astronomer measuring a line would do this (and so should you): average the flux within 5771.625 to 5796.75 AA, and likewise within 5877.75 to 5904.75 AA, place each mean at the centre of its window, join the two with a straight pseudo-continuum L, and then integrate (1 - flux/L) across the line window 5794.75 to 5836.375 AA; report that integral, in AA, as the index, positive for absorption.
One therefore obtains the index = -4.3 AA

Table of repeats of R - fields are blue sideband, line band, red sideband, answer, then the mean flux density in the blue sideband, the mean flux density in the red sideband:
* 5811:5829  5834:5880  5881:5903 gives -3.1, 7.3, 5.95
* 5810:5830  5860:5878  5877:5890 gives -0.6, 7.32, 6.56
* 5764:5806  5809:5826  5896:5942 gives -1.0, 6.98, 6.59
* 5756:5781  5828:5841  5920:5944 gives -0.5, 7.1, 6.73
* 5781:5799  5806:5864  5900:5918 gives -4.3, 6.78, 6.57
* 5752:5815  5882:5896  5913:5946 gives 1.9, 7.08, 6.72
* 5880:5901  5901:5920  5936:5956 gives -0.9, 5.97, 6.88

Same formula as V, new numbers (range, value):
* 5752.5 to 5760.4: 7.13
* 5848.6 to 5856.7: 7.14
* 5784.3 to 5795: 6.64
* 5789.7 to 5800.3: 6.96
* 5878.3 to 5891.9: 6.34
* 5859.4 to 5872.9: 6.88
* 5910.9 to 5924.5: 6.63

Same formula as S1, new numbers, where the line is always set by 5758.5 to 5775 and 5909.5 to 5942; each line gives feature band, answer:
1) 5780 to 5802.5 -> 0.032 mag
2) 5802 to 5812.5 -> -0.064 mag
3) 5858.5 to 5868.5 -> 0.017 mag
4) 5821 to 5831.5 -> -0.050 mag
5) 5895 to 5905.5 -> 0.122 mag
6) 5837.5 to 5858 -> -0.042 mag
